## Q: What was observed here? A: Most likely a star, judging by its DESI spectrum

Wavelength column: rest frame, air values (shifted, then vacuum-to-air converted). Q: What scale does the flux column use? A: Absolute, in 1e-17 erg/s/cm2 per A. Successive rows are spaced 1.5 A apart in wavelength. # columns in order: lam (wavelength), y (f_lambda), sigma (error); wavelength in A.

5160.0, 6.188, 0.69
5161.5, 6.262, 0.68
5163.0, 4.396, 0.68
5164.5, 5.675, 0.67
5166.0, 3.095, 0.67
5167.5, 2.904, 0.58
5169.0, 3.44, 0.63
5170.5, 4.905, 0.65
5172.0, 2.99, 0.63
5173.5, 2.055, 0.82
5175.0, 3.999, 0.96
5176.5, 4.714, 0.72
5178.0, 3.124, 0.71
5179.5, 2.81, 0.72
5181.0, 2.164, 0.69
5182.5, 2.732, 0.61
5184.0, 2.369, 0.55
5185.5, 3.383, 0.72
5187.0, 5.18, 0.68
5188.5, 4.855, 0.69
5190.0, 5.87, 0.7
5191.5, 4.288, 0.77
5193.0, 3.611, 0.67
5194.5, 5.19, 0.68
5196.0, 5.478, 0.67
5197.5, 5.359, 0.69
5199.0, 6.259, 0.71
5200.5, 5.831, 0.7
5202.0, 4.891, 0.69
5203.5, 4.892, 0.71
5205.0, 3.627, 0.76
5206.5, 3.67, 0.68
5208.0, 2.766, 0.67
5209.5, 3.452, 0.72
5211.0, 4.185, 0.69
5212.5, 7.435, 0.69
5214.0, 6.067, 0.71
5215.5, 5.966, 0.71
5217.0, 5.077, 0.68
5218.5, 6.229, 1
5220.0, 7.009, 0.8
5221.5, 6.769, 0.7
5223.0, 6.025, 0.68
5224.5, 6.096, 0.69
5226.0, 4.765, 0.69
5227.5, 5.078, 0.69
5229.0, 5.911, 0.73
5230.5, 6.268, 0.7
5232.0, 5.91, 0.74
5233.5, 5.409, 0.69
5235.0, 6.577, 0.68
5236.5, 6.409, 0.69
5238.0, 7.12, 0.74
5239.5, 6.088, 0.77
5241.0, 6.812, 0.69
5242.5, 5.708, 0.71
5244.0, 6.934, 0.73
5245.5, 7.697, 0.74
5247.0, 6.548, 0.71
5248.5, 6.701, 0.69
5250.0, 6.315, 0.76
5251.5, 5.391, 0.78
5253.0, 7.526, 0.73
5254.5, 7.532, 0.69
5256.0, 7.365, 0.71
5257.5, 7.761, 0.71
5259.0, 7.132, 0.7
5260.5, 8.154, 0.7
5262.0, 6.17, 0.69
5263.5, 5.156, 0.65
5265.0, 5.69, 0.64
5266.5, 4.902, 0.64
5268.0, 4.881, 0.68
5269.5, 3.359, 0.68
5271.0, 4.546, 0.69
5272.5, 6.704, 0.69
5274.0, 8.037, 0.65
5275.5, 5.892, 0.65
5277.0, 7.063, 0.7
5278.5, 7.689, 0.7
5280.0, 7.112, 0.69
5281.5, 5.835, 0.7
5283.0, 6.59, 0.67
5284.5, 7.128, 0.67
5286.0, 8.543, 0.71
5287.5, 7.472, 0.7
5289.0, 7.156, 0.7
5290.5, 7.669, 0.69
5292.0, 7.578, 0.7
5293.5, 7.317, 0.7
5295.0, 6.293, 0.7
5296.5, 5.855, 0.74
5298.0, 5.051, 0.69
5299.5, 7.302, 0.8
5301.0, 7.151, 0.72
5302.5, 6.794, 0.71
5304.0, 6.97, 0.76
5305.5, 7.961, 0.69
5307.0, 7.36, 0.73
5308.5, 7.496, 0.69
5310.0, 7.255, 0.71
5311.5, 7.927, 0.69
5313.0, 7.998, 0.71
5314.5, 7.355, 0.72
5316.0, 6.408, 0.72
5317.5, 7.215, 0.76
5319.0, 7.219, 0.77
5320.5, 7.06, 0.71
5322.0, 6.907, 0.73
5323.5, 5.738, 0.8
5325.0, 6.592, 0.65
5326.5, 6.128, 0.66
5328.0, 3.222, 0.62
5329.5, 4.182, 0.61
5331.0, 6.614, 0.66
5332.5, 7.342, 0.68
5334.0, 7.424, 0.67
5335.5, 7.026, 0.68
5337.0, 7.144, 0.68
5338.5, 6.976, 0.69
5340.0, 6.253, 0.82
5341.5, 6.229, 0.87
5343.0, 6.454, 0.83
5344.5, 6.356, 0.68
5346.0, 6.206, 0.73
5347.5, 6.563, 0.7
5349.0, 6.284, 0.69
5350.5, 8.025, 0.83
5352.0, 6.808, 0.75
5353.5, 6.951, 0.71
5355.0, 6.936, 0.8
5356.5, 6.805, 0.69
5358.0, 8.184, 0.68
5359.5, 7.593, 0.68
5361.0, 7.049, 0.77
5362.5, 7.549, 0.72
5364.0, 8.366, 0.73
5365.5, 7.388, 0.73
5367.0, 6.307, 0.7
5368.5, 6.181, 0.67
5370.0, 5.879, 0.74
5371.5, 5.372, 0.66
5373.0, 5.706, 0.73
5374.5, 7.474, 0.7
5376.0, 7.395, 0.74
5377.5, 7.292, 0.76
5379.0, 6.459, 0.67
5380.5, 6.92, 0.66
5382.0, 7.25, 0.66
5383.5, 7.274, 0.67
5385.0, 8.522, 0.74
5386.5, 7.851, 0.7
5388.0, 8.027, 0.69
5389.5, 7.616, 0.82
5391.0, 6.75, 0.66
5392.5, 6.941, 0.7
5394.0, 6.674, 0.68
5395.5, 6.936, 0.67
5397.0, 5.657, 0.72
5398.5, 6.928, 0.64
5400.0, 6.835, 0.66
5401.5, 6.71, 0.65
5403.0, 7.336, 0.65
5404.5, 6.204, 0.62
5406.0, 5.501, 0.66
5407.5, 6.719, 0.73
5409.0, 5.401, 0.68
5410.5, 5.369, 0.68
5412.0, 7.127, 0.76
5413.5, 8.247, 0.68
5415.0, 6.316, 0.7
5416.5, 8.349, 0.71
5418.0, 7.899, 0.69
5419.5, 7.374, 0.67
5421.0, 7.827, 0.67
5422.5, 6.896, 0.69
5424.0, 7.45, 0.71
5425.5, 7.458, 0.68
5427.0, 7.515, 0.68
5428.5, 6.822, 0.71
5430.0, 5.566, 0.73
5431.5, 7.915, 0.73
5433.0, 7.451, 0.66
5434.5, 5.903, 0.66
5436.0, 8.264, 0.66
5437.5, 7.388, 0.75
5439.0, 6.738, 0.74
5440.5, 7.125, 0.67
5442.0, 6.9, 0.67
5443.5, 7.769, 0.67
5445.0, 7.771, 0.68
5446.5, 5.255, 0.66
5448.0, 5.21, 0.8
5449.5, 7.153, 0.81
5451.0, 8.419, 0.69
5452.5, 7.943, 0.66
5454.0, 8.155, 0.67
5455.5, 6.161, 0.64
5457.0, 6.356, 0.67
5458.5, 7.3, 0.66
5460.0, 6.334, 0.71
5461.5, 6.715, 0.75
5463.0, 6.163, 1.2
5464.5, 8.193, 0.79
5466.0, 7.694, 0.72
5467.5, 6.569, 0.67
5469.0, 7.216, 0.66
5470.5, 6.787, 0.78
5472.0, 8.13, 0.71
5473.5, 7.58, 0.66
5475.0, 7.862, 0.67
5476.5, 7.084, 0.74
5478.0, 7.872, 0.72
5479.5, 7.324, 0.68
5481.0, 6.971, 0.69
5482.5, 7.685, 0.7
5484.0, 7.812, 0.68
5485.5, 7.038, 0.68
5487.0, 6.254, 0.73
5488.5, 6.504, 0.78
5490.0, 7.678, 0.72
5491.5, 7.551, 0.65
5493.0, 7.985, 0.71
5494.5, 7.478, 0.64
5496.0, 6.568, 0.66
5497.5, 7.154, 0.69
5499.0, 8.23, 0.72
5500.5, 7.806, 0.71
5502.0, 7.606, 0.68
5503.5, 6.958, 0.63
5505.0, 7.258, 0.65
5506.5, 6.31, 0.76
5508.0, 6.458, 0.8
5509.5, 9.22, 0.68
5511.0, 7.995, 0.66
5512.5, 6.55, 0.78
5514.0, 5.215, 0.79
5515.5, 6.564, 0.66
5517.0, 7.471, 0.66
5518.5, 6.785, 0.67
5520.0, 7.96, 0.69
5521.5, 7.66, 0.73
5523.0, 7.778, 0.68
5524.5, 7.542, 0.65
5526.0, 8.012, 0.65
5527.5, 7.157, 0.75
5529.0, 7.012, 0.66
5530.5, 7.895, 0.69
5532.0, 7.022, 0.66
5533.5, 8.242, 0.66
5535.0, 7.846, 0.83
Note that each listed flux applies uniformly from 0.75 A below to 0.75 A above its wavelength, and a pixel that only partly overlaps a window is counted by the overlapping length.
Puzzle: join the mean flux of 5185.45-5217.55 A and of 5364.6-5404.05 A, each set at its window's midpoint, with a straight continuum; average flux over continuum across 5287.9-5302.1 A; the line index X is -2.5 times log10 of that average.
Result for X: -0.15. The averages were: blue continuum 4.91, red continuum 6.91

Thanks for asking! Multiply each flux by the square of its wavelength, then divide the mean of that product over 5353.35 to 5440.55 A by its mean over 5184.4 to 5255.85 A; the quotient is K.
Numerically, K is 1.3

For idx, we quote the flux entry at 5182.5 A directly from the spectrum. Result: 2.732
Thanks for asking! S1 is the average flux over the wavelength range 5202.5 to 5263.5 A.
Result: 6.05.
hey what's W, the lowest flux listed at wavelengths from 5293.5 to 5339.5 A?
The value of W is 3.222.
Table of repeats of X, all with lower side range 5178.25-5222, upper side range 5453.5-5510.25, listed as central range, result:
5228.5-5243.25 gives -0.231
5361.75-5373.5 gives -0.066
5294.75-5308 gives -0.202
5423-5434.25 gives -0.051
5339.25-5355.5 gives -0.102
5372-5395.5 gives -0.130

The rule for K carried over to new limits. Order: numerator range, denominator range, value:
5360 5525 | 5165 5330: 1.31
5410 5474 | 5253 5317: 1.11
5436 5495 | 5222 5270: 1.25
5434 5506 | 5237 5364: 1.14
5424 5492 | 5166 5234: 1.68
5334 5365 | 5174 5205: 1.72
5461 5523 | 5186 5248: 1.44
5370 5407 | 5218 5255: 1.15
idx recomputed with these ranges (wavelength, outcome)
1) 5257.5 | 7.761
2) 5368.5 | 6.181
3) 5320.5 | 7.06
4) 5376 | 7.395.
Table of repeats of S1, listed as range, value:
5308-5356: 6.69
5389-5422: 6.85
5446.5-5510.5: 7.24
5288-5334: 6.78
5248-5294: 6.65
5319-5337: 6.28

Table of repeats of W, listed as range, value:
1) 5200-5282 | 2.766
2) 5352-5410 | 5.372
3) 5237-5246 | 5.708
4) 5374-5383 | 6.459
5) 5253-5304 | 3.359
